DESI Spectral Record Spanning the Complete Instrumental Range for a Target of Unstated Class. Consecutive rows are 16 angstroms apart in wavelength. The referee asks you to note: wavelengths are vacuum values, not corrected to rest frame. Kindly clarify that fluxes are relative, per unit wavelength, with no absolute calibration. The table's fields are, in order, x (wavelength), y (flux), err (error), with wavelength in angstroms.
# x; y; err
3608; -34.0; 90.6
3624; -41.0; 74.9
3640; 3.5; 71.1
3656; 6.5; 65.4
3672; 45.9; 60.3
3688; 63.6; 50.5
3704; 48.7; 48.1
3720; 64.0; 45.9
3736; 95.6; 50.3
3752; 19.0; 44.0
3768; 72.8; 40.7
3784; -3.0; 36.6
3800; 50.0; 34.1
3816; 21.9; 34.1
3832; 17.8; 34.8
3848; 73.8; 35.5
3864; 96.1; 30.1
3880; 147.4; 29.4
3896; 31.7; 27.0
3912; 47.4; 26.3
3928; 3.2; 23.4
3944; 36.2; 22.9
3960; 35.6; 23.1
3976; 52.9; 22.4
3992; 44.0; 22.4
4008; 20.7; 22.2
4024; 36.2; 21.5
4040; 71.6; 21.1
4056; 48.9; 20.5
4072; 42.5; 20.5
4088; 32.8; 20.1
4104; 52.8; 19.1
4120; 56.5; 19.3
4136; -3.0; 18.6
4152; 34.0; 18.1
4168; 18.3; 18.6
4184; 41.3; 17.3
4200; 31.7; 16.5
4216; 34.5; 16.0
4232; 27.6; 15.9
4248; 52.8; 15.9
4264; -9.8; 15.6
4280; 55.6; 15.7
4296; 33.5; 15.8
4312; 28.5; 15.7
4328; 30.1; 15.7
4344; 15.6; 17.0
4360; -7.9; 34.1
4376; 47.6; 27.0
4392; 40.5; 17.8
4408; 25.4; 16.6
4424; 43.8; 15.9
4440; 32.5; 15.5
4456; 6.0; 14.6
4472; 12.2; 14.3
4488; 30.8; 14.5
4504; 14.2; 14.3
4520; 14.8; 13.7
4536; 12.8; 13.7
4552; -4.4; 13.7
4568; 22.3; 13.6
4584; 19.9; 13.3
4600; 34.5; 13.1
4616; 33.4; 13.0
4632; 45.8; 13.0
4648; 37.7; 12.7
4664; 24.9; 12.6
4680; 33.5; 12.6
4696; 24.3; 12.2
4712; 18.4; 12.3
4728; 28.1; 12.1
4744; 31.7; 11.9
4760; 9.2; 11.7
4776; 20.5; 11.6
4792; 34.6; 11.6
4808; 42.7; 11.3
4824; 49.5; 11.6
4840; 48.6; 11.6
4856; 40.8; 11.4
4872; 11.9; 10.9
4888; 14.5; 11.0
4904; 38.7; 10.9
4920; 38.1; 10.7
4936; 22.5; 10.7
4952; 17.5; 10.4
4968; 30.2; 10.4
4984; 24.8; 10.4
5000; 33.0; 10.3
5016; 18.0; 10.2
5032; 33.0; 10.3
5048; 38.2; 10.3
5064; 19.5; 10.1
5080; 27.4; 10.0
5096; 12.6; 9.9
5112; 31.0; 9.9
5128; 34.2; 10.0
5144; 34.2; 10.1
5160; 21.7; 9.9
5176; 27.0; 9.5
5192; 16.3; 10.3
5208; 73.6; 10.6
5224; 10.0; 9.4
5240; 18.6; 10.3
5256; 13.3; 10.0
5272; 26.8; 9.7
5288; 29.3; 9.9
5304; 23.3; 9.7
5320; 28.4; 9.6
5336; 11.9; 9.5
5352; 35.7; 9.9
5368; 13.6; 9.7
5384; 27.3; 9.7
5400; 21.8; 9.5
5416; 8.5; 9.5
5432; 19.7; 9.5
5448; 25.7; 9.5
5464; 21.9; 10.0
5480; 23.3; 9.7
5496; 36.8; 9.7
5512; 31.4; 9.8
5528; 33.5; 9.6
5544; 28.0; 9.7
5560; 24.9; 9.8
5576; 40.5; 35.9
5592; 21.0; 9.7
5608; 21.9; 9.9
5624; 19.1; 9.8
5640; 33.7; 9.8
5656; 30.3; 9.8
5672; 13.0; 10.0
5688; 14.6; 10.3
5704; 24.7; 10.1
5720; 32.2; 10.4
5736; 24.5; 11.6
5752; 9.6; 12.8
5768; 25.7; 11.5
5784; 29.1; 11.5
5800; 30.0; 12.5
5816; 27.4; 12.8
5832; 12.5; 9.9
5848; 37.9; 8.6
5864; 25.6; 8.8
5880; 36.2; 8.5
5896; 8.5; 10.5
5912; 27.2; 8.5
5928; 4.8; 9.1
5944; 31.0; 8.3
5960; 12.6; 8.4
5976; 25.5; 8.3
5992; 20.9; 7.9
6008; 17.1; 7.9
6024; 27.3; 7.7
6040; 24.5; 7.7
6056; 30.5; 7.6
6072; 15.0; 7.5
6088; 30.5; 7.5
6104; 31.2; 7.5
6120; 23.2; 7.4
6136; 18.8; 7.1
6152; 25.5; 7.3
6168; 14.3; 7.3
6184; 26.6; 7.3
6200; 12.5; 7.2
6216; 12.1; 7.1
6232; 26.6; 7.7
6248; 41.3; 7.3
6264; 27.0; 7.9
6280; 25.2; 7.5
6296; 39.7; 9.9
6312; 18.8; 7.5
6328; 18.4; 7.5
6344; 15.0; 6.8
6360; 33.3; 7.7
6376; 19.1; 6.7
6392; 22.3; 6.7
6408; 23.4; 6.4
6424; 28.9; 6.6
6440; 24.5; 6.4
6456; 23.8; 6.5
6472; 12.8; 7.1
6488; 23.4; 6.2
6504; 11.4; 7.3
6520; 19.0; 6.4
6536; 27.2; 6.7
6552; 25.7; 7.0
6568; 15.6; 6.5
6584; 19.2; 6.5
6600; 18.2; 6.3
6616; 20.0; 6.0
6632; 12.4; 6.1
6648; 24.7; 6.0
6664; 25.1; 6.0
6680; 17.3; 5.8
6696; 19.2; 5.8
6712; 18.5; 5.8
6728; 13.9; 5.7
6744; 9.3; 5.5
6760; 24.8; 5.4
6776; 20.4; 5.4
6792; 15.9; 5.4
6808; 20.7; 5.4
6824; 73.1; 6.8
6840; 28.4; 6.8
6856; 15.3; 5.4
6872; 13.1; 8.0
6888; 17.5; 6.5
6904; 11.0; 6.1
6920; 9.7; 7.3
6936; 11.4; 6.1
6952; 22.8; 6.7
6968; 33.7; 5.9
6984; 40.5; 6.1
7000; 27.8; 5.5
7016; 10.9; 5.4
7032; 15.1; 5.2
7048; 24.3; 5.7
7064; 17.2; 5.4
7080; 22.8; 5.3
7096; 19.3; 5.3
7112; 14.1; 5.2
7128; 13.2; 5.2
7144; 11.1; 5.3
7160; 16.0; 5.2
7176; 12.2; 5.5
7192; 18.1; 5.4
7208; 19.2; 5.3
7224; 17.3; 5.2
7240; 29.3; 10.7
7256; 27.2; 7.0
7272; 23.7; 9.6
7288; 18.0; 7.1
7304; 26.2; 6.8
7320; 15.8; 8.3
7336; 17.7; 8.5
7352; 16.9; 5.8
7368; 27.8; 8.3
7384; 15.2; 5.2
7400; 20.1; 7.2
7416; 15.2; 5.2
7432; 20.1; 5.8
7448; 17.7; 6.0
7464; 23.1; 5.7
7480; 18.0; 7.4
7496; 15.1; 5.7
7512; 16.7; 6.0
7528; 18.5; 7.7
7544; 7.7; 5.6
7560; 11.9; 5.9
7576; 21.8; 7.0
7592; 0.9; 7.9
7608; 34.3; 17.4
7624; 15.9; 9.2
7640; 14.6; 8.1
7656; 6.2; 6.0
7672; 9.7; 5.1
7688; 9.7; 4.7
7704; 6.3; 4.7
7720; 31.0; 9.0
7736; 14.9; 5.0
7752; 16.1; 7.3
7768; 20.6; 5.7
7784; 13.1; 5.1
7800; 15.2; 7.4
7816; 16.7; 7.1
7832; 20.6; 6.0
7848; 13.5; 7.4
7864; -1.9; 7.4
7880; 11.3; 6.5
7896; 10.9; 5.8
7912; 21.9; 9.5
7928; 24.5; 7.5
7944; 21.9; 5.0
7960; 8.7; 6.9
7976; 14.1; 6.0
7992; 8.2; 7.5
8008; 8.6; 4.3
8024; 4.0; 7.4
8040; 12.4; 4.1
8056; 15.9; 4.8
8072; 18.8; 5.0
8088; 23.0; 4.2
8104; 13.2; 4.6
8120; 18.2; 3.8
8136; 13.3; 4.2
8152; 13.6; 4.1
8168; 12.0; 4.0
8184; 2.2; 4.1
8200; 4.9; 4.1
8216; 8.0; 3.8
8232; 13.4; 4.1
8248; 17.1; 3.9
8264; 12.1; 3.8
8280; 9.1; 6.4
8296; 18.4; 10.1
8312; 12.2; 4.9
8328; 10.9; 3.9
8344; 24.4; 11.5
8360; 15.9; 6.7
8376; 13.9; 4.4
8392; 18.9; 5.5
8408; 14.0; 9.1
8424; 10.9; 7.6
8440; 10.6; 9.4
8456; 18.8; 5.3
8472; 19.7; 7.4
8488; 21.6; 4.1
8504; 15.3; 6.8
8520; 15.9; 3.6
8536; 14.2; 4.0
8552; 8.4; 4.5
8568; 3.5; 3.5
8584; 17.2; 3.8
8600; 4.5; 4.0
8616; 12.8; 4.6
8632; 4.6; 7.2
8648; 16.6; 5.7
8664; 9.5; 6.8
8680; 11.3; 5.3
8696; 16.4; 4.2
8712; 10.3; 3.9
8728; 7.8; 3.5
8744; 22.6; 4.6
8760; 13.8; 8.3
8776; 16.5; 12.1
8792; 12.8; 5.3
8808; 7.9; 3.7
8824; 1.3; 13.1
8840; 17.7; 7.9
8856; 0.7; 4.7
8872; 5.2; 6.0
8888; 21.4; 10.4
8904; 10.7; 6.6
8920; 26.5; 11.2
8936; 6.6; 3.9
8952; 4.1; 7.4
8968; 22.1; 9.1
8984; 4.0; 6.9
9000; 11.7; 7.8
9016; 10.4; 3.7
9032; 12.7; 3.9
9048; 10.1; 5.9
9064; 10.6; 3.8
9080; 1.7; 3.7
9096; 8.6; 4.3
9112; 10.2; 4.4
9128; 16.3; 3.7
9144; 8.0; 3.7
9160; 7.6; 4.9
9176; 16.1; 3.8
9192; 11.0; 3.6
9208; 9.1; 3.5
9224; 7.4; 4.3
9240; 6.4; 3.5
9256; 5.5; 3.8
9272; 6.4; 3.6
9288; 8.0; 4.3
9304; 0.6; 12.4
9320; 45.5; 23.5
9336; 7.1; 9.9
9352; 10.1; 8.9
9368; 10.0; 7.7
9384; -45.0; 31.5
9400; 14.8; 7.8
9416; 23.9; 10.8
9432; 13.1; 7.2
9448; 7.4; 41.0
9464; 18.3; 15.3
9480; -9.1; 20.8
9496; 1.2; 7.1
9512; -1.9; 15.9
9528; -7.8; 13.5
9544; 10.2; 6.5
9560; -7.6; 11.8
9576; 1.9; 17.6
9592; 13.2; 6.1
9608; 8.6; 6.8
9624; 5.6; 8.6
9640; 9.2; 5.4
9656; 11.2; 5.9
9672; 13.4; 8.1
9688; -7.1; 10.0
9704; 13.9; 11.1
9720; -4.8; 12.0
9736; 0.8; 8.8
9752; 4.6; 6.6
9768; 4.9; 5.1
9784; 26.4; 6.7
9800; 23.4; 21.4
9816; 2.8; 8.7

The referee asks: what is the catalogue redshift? 0.039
